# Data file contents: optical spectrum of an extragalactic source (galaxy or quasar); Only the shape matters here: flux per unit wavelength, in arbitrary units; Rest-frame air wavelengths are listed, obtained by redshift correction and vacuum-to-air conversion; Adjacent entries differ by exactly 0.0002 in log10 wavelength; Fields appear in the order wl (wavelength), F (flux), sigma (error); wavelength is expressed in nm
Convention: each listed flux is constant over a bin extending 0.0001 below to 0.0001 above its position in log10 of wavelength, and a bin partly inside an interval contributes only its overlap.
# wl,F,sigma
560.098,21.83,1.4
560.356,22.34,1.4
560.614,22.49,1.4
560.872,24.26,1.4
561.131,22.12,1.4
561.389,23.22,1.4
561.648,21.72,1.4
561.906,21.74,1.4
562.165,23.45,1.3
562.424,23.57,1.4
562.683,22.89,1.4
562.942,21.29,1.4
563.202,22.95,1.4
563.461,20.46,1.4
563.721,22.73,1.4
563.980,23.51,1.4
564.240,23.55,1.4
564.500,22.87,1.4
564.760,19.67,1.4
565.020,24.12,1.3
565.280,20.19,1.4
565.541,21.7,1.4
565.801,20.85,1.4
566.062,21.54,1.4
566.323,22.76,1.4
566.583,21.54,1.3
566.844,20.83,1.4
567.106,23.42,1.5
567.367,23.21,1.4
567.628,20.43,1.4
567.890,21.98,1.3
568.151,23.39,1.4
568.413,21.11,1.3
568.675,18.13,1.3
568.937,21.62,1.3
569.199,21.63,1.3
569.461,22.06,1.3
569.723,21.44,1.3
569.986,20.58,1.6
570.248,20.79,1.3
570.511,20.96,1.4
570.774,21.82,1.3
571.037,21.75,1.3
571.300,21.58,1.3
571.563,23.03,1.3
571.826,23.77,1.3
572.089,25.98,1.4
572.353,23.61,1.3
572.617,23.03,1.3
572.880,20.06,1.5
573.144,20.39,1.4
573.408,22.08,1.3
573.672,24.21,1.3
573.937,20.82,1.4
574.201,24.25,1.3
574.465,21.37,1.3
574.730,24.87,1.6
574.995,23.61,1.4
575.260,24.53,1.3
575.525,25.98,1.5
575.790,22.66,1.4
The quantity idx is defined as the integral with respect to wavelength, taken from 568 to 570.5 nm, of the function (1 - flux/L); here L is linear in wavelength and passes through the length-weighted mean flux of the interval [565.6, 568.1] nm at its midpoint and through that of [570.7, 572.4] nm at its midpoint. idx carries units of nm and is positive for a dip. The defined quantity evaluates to 0.15 nm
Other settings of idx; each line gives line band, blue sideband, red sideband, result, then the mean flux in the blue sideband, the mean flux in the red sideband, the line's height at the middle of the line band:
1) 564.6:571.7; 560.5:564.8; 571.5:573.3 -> 0.36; 22.6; 22.8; 22.7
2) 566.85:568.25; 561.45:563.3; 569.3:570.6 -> -0.05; 22.5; 21.2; 21.6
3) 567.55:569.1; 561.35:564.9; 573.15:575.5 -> 0.11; 22.4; 23.2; 22.8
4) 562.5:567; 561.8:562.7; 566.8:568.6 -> 0.10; 22.9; 22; 22.5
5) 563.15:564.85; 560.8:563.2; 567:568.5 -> 0.02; 22.7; 22.3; 22.5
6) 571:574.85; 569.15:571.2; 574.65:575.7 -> 0.07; 21.4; 24.6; 23.2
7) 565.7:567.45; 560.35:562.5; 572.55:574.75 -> 0.04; 22.8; 22.2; 22.5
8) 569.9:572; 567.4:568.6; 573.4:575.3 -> 0.05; 21.7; 23.2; 22.4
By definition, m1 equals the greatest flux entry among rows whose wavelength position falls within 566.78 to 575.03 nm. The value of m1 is 25.98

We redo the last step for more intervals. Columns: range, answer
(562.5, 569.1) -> 24.12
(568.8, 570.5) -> 22.06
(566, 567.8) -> 23.42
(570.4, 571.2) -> 21.82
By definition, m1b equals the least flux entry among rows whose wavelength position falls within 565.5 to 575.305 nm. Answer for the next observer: 18.13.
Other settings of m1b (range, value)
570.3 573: 20.06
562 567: 19.67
